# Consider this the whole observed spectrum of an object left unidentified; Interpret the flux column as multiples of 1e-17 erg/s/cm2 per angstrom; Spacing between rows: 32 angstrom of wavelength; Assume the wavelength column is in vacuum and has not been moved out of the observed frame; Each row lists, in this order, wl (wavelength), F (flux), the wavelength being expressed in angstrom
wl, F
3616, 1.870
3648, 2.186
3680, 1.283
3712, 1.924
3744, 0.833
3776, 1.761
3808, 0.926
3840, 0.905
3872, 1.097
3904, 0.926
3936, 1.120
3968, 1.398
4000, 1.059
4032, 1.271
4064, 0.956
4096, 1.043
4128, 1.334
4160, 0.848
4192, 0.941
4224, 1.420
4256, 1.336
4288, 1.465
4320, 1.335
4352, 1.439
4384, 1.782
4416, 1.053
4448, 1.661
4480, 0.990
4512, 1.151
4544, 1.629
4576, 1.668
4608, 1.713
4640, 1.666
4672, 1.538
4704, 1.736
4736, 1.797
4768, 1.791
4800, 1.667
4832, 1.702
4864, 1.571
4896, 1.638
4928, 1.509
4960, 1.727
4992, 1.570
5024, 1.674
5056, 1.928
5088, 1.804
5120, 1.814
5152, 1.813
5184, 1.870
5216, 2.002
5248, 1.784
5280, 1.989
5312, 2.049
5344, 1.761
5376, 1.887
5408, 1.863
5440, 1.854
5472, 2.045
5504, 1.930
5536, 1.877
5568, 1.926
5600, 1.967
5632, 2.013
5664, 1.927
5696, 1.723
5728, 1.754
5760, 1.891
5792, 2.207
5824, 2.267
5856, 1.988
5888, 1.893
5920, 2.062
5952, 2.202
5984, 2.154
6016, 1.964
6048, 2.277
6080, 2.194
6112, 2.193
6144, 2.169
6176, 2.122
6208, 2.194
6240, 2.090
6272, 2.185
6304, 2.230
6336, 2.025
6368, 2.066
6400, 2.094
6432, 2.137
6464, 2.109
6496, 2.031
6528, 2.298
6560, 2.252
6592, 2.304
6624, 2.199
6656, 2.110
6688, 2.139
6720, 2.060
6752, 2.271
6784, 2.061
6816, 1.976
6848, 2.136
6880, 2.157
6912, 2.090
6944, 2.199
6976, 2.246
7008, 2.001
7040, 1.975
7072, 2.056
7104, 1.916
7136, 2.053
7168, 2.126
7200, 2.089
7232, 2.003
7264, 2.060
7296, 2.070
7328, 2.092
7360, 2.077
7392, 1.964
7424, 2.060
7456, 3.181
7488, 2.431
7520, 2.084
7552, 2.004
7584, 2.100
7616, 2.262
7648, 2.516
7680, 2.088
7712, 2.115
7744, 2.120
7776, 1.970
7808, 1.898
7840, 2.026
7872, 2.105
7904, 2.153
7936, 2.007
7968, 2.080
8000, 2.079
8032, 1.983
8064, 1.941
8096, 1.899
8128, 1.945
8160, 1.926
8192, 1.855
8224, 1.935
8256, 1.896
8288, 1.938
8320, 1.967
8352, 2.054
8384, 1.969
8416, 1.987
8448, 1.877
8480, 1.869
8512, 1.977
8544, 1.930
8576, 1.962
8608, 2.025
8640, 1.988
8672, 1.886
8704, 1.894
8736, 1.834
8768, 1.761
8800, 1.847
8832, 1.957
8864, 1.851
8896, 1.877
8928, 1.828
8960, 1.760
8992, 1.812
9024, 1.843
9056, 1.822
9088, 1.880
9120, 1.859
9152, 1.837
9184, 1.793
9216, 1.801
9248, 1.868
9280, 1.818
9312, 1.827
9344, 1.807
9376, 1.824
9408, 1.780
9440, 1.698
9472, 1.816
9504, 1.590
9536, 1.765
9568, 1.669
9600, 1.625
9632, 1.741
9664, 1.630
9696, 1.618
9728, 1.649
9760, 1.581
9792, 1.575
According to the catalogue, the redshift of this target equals 0.138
